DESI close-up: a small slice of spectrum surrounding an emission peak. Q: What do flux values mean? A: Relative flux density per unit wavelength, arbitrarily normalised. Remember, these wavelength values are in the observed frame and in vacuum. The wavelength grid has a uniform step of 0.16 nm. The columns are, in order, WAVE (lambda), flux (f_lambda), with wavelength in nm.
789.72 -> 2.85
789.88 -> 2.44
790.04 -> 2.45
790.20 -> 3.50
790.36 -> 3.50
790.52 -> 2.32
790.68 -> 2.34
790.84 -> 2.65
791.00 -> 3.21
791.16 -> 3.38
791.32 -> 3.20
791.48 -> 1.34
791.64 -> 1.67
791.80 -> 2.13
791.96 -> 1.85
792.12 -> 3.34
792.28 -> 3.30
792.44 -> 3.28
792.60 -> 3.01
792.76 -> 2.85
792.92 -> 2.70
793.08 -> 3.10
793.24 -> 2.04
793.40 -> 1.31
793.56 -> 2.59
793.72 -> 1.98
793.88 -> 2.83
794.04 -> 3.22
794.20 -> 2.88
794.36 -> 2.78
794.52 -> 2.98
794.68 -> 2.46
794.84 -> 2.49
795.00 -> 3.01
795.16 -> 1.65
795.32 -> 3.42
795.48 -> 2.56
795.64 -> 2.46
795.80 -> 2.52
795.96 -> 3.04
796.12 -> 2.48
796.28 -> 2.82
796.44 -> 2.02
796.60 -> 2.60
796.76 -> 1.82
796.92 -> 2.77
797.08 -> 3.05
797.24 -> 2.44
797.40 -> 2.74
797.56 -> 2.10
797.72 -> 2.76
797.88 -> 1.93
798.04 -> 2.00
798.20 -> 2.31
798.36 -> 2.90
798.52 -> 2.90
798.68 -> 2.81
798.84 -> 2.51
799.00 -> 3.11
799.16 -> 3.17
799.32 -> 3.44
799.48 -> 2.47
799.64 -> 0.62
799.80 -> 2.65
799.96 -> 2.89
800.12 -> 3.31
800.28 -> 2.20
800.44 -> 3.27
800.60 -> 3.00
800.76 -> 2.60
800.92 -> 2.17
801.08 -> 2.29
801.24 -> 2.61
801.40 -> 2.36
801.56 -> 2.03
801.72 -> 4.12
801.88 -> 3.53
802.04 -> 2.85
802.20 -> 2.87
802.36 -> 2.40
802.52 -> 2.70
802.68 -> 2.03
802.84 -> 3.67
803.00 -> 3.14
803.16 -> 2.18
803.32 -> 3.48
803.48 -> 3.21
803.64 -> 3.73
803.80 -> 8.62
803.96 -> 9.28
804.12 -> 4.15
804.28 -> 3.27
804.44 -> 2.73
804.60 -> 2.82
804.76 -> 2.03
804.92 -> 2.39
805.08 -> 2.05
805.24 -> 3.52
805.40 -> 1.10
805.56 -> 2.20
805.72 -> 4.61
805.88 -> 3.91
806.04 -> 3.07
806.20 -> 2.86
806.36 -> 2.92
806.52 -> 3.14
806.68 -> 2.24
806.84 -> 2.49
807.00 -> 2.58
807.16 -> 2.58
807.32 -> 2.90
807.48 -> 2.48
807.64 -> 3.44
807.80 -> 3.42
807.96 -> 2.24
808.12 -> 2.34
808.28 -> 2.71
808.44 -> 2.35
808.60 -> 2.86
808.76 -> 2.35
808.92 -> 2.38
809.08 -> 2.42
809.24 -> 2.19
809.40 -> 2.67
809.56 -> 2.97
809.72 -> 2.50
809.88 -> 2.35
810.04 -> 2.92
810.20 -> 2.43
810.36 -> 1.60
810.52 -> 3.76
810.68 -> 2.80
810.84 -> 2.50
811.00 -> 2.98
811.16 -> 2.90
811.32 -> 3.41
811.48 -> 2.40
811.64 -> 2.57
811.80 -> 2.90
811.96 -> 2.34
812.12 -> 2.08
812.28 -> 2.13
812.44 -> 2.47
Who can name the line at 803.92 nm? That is [S II]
